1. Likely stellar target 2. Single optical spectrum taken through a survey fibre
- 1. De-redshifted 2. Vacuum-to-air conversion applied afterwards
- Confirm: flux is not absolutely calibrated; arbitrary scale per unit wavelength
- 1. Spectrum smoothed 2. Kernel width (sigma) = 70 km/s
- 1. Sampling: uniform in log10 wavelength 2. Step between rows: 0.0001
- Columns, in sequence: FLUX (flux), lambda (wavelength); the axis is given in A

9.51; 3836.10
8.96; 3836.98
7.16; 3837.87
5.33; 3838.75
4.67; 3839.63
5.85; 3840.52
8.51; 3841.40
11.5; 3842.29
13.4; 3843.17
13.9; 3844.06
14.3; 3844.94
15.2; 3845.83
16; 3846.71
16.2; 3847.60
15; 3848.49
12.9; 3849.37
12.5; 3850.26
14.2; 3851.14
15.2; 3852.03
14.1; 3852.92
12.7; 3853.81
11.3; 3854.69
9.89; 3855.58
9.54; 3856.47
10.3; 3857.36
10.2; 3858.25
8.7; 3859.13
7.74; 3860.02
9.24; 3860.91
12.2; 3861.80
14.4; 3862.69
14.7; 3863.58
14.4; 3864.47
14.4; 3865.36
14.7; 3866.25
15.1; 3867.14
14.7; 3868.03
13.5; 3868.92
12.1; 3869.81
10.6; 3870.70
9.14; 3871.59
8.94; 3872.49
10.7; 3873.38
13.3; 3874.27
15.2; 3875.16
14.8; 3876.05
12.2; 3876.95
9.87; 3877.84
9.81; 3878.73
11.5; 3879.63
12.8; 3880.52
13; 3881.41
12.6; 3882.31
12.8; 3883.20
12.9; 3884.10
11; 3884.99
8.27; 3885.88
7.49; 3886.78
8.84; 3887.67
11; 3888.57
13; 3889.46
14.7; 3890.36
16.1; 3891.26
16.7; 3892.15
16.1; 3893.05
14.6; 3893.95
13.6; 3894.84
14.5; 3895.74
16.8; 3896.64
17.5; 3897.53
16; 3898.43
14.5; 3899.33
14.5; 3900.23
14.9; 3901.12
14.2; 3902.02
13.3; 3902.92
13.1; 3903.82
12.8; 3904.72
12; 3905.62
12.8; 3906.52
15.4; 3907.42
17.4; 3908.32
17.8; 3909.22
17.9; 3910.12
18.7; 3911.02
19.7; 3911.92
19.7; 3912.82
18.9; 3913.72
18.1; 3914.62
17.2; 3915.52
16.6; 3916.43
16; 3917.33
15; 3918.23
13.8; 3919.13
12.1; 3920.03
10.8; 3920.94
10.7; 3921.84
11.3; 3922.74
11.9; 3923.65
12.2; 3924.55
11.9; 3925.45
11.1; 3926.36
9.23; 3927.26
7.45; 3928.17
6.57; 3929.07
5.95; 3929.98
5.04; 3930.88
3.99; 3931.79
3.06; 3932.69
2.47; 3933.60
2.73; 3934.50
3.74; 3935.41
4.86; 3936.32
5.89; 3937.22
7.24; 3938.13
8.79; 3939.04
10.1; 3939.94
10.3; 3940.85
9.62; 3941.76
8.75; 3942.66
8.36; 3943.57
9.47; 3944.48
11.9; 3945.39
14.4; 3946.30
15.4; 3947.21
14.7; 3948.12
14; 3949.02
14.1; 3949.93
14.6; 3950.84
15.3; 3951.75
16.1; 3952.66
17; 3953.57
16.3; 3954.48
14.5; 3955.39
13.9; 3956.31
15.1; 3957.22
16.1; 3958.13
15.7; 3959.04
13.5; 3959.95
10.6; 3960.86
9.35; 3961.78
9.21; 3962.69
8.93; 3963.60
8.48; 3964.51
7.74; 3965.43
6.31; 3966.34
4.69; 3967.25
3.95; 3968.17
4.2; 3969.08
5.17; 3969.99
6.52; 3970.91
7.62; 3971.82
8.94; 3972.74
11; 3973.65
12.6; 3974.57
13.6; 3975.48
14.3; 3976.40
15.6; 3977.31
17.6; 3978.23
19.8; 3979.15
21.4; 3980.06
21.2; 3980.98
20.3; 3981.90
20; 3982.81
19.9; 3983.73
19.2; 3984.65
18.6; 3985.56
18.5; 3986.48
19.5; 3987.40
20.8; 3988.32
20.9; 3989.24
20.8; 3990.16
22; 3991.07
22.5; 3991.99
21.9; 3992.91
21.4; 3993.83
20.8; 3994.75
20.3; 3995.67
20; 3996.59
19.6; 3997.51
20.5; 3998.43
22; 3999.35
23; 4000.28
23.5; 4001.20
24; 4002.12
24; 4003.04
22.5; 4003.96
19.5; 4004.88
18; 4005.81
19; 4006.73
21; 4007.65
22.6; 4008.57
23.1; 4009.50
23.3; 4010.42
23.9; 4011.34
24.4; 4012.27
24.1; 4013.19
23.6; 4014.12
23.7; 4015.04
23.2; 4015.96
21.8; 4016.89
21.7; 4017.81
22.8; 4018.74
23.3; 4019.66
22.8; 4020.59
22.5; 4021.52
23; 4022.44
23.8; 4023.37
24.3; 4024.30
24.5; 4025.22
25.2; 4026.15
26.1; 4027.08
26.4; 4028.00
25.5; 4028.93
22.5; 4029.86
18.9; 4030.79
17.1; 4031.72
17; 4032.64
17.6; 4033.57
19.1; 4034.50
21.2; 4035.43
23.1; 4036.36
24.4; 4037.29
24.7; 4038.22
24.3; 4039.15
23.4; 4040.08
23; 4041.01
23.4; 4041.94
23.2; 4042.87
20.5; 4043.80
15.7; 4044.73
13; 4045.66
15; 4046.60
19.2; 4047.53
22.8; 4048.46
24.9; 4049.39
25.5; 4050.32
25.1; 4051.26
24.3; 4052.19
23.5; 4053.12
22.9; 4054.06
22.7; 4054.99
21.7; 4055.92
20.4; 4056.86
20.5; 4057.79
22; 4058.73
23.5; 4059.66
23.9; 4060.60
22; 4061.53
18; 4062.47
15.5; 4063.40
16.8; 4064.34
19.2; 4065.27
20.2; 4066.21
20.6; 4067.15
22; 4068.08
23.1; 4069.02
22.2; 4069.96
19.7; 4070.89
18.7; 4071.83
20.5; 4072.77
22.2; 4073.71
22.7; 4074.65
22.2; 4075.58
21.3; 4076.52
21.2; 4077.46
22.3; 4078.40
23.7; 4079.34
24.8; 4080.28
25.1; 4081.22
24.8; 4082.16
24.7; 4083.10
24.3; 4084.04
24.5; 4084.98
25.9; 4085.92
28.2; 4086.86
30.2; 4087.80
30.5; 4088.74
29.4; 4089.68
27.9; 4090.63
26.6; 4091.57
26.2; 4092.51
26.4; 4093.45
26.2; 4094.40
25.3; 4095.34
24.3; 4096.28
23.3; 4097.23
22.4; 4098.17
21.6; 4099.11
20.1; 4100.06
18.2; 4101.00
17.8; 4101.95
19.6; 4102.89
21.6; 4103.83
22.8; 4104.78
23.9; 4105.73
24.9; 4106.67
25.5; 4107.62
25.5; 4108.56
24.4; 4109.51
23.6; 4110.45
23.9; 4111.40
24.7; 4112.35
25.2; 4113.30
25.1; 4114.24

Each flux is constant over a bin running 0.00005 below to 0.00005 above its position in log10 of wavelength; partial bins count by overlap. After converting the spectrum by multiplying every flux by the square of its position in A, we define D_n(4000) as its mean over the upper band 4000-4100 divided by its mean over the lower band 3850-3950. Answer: 2.01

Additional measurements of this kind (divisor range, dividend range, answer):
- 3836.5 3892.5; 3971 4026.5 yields 1.84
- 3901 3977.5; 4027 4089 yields 2.04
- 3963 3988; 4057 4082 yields 1.69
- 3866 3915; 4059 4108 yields 1.83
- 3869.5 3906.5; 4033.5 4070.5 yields 1.80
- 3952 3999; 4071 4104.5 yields 1.65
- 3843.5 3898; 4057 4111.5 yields 2.01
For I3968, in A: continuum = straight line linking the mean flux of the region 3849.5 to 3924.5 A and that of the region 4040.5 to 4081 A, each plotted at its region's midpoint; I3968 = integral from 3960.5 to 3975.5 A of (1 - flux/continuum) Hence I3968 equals 7.99 A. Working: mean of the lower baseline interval 13.4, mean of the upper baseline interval 21.3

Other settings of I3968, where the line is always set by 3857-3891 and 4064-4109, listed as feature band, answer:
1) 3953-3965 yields 2.52 A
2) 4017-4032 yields -2.37 A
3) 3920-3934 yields 5.99 A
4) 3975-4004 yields -3.37 A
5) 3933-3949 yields 6.94 A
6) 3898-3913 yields -2.08 A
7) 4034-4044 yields -0.95 A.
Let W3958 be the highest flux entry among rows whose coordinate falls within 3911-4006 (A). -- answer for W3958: 24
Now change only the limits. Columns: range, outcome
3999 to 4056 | 26.4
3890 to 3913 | 19.7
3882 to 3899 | 17.5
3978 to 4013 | 24.4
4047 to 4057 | 25.5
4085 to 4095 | 30.5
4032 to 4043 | 24.7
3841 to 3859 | 16.2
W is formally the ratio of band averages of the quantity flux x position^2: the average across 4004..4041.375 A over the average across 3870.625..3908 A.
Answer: 1.85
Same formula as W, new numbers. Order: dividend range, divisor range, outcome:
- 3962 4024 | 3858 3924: 1.42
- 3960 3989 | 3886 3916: 0.91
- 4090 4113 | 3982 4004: 1.18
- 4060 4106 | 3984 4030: 1.07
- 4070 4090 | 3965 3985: 1.98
